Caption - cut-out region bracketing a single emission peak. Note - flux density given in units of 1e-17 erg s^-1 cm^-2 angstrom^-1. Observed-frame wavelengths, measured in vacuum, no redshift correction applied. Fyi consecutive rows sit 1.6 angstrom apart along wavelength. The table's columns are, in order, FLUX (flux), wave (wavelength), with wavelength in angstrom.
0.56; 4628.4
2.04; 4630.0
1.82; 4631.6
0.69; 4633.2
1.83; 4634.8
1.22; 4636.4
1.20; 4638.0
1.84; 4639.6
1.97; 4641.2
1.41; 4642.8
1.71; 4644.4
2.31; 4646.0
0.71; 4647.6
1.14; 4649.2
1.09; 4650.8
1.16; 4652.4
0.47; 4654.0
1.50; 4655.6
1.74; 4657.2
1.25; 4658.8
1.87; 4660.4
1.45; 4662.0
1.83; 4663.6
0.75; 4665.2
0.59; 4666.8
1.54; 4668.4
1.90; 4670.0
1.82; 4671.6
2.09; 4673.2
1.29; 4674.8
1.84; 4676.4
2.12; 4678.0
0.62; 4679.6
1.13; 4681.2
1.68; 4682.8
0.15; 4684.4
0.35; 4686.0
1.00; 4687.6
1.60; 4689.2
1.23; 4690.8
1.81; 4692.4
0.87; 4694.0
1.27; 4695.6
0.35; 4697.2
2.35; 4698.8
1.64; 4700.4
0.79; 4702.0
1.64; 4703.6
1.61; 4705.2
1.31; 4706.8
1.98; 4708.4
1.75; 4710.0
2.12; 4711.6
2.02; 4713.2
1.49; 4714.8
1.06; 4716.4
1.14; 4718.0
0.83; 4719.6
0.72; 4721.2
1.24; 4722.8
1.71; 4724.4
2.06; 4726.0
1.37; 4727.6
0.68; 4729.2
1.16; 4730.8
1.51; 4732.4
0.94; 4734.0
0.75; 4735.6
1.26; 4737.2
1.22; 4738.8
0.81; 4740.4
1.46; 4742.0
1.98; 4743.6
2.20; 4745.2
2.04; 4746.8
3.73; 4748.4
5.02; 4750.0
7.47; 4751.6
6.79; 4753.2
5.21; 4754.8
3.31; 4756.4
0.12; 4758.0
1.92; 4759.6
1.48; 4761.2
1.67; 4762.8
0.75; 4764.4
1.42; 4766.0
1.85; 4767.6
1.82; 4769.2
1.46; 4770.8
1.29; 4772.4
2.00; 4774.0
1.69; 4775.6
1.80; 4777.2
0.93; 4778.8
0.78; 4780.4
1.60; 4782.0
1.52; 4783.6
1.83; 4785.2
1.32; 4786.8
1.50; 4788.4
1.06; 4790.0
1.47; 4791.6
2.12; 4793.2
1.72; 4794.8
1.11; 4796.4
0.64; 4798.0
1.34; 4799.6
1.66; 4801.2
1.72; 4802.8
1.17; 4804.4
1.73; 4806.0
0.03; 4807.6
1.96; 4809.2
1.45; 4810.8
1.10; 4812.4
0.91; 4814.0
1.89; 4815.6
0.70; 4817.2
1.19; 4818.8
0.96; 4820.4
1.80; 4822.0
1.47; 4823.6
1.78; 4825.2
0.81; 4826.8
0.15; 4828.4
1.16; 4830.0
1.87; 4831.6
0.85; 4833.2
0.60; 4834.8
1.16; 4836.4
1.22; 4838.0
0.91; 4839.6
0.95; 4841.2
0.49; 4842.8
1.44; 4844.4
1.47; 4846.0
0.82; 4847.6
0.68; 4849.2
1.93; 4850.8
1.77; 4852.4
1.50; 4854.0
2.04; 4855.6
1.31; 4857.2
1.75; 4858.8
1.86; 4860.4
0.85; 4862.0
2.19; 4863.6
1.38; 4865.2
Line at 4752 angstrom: [O II]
